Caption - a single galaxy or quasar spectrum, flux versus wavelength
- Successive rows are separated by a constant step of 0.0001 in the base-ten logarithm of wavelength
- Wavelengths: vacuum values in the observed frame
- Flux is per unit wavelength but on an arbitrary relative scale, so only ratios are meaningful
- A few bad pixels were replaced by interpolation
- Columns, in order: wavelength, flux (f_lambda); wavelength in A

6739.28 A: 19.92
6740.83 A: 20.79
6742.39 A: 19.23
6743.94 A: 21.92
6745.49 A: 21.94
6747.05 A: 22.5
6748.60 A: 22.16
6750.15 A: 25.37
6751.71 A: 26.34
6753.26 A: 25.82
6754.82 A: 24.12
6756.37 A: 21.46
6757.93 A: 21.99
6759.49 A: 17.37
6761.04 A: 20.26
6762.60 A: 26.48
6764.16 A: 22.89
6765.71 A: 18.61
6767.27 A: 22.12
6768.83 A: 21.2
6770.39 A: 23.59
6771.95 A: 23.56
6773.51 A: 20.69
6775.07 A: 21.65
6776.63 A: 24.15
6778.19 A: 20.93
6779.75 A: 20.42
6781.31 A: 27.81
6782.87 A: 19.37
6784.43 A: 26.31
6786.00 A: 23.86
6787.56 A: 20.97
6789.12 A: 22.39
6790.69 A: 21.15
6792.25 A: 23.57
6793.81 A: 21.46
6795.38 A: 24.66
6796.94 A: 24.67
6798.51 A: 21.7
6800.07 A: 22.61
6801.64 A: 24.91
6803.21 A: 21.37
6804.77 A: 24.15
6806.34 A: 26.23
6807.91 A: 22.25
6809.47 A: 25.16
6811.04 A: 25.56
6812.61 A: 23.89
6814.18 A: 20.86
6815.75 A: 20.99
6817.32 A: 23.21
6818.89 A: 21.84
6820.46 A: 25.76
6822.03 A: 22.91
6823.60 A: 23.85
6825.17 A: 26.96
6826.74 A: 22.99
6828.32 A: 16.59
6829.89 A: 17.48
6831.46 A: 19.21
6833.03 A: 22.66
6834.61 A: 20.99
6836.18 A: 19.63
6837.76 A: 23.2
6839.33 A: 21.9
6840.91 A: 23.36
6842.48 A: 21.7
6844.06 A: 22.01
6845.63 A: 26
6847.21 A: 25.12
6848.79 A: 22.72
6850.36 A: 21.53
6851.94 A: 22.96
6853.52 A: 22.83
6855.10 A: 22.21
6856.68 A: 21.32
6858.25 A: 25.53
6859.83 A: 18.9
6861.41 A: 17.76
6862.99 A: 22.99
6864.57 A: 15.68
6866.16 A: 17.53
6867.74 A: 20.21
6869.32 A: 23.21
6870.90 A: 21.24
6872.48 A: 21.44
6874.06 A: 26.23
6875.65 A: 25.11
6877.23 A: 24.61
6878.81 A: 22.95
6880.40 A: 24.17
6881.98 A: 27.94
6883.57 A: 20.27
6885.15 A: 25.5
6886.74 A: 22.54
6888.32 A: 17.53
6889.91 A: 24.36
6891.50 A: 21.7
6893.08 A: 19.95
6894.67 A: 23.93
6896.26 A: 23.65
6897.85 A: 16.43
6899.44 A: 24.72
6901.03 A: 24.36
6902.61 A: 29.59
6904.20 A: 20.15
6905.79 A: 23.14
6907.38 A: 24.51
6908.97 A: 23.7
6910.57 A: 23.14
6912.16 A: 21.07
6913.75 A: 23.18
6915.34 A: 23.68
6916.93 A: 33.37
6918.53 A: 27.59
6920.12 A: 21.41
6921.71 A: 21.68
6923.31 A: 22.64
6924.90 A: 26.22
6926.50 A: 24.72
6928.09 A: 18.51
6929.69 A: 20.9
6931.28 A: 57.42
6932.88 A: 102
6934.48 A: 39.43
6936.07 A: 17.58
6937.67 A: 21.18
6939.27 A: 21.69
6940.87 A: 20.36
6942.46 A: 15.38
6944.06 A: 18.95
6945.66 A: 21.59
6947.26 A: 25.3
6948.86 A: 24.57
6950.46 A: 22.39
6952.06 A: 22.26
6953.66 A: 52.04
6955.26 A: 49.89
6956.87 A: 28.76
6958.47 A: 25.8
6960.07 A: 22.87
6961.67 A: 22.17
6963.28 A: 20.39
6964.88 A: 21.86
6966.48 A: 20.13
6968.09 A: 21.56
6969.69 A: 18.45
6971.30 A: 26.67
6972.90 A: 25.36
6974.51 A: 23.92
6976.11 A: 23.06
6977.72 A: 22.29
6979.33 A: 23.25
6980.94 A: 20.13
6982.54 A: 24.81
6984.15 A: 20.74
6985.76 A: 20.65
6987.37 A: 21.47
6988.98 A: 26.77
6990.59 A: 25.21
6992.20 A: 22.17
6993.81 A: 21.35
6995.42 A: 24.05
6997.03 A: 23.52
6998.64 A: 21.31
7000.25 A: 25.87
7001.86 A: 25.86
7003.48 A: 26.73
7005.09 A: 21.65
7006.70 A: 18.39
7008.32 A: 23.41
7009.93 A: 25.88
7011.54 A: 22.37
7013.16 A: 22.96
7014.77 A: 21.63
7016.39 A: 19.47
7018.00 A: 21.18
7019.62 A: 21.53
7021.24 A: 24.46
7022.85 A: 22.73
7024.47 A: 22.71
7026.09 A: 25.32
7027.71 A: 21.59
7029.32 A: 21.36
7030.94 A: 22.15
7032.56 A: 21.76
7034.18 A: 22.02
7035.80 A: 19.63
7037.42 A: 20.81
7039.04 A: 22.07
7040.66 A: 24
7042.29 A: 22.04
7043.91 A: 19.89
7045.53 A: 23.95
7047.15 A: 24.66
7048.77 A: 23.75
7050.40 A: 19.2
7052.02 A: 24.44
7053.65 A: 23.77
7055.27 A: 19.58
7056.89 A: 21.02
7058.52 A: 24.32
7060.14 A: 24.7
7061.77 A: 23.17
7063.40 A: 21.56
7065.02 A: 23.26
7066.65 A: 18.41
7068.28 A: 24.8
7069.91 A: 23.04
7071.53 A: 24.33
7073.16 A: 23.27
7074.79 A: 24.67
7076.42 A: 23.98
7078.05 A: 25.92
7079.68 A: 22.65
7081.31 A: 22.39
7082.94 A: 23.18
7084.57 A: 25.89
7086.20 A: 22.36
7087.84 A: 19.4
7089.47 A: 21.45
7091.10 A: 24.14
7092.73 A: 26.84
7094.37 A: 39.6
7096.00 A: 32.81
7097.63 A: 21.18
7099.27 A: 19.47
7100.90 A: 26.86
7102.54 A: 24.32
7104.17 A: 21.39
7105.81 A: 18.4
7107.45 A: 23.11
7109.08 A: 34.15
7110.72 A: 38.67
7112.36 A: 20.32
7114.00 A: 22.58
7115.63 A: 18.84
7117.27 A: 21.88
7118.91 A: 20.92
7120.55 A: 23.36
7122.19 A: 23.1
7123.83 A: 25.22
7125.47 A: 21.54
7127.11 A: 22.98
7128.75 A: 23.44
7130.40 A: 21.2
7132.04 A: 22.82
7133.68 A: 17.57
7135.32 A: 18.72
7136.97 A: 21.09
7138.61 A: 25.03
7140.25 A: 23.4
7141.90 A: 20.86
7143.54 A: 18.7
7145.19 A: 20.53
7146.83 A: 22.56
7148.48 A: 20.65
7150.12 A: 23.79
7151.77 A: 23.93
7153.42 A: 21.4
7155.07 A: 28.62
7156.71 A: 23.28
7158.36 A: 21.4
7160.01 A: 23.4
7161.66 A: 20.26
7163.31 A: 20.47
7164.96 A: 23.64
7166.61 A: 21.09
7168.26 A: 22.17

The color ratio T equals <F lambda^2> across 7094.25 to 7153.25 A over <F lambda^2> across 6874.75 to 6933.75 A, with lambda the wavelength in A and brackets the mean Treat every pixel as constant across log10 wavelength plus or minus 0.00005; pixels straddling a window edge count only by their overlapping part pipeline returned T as 0.93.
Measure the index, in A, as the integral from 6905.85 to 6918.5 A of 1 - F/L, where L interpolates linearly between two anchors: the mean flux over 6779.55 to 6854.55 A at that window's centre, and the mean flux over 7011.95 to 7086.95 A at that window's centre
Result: -1.1 A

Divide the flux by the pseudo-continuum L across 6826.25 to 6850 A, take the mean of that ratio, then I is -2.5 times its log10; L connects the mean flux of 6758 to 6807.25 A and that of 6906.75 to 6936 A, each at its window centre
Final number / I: 0.19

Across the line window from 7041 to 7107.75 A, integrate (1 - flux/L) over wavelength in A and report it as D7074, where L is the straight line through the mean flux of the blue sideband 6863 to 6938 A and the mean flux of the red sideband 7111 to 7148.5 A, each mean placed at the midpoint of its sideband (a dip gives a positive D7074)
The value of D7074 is -2.15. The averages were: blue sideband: 25.6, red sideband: 21.9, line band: 23.5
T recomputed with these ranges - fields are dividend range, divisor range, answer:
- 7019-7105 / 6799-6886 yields 1.10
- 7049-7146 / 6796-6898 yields 1.12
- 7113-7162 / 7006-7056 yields 1.03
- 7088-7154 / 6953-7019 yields 1.01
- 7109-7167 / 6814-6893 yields 1.11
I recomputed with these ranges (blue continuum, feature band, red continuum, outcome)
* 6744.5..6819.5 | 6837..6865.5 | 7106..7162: 0.04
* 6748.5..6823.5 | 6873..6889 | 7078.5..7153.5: -0.03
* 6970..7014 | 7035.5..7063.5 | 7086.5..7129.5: 0.07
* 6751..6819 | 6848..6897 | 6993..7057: 0.02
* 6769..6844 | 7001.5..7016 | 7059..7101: 0.04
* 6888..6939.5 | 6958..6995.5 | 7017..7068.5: 0.09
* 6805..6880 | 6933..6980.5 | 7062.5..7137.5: -0.13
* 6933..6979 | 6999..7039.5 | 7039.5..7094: 0.09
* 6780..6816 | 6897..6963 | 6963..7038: -0.20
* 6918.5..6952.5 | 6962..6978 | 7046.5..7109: 0.20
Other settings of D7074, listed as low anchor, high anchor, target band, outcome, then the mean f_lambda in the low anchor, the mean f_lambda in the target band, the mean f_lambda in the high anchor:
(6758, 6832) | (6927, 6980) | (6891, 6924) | 3.47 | 22.6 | 23.5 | 27.8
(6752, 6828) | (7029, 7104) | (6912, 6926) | -0.96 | 22.9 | 24.7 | 23.3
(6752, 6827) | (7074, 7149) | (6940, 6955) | -1.57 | 23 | 25.7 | 23.5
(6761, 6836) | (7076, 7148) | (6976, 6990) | 0.34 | 22.6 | 22.6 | 23.5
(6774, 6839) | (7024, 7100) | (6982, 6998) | 0.04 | 22.7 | 23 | 23.3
